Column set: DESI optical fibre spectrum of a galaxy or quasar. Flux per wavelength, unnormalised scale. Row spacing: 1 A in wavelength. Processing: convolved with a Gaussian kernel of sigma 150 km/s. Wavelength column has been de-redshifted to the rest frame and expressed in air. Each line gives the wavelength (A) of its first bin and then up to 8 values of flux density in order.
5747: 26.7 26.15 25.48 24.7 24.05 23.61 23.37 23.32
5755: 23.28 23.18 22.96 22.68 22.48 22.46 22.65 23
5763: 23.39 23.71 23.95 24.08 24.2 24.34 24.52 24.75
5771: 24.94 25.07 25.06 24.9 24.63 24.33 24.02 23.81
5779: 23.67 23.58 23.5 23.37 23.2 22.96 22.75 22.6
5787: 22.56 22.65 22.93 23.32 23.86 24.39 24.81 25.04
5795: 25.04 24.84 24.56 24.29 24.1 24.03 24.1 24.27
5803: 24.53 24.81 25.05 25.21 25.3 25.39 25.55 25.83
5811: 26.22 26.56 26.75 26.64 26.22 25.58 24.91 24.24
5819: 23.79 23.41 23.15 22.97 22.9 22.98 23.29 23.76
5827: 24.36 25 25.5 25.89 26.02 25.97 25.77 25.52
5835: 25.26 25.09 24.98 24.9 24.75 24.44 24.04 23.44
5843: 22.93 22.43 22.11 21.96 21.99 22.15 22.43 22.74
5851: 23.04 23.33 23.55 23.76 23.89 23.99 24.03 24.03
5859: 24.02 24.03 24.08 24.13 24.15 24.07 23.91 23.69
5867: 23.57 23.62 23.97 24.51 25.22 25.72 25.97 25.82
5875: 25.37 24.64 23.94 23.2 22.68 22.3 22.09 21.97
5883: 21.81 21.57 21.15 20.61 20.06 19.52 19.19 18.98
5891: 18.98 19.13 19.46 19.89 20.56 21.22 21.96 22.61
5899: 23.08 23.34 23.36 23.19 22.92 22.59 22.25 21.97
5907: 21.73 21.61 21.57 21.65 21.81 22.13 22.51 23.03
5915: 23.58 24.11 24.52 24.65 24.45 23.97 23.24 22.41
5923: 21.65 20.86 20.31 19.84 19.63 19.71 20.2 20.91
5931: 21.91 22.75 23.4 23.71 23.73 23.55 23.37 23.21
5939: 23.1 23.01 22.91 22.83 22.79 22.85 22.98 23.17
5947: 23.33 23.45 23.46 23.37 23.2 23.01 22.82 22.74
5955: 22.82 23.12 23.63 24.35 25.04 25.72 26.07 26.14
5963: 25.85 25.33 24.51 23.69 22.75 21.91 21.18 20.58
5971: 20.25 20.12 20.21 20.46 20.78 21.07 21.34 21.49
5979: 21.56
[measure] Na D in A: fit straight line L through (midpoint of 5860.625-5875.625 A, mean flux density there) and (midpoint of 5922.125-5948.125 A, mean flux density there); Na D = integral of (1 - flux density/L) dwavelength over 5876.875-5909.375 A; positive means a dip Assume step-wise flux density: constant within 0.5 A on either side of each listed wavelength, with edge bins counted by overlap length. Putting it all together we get 3.0 A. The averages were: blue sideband 24.5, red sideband 22.3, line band 21.5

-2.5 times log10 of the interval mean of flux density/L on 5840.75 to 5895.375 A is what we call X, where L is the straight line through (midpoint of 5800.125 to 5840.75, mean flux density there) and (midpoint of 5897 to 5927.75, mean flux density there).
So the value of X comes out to 0.040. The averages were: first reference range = 24.9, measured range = 22.8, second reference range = 22.5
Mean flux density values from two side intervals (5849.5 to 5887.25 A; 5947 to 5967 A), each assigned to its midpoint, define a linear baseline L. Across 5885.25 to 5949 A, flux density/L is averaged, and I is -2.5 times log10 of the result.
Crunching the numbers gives 0.08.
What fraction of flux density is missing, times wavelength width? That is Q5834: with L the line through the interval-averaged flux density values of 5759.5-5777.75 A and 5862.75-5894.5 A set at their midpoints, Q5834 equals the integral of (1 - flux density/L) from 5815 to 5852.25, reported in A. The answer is -1.4 A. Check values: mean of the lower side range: 24.1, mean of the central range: 24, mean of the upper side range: 22.5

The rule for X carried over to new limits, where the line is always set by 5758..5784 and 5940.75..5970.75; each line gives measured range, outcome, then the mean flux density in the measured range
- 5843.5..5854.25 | 0.05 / 22.7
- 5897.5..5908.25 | 0.05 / 22.6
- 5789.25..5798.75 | -0.03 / 24.4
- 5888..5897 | 0.19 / 19.8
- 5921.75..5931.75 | 0.14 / 20.8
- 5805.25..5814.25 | -0.09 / 25.9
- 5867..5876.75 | -0.05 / 24.9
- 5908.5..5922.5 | 0.02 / 23.1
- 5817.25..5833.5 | -0.03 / 24.3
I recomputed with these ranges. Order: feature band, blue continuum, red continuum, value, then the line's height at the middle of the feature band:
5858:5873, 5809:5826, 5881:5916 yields -0.07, 22.8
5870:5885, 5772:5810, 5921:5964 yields -0.01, 23.5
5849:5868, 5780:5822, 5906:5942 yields -0.01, 23.5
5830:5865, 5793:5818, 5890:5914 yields -0.01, 23.7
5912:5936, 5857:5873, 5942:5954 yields 0.05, 23.4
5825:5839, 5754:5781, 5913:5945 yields -0.08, 23.3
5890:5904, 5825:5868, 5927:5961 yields 0.10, 23.5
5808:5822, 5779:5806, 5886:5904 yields -0.09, 23.3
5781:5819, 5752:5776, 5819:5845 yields -0.02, 24.1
